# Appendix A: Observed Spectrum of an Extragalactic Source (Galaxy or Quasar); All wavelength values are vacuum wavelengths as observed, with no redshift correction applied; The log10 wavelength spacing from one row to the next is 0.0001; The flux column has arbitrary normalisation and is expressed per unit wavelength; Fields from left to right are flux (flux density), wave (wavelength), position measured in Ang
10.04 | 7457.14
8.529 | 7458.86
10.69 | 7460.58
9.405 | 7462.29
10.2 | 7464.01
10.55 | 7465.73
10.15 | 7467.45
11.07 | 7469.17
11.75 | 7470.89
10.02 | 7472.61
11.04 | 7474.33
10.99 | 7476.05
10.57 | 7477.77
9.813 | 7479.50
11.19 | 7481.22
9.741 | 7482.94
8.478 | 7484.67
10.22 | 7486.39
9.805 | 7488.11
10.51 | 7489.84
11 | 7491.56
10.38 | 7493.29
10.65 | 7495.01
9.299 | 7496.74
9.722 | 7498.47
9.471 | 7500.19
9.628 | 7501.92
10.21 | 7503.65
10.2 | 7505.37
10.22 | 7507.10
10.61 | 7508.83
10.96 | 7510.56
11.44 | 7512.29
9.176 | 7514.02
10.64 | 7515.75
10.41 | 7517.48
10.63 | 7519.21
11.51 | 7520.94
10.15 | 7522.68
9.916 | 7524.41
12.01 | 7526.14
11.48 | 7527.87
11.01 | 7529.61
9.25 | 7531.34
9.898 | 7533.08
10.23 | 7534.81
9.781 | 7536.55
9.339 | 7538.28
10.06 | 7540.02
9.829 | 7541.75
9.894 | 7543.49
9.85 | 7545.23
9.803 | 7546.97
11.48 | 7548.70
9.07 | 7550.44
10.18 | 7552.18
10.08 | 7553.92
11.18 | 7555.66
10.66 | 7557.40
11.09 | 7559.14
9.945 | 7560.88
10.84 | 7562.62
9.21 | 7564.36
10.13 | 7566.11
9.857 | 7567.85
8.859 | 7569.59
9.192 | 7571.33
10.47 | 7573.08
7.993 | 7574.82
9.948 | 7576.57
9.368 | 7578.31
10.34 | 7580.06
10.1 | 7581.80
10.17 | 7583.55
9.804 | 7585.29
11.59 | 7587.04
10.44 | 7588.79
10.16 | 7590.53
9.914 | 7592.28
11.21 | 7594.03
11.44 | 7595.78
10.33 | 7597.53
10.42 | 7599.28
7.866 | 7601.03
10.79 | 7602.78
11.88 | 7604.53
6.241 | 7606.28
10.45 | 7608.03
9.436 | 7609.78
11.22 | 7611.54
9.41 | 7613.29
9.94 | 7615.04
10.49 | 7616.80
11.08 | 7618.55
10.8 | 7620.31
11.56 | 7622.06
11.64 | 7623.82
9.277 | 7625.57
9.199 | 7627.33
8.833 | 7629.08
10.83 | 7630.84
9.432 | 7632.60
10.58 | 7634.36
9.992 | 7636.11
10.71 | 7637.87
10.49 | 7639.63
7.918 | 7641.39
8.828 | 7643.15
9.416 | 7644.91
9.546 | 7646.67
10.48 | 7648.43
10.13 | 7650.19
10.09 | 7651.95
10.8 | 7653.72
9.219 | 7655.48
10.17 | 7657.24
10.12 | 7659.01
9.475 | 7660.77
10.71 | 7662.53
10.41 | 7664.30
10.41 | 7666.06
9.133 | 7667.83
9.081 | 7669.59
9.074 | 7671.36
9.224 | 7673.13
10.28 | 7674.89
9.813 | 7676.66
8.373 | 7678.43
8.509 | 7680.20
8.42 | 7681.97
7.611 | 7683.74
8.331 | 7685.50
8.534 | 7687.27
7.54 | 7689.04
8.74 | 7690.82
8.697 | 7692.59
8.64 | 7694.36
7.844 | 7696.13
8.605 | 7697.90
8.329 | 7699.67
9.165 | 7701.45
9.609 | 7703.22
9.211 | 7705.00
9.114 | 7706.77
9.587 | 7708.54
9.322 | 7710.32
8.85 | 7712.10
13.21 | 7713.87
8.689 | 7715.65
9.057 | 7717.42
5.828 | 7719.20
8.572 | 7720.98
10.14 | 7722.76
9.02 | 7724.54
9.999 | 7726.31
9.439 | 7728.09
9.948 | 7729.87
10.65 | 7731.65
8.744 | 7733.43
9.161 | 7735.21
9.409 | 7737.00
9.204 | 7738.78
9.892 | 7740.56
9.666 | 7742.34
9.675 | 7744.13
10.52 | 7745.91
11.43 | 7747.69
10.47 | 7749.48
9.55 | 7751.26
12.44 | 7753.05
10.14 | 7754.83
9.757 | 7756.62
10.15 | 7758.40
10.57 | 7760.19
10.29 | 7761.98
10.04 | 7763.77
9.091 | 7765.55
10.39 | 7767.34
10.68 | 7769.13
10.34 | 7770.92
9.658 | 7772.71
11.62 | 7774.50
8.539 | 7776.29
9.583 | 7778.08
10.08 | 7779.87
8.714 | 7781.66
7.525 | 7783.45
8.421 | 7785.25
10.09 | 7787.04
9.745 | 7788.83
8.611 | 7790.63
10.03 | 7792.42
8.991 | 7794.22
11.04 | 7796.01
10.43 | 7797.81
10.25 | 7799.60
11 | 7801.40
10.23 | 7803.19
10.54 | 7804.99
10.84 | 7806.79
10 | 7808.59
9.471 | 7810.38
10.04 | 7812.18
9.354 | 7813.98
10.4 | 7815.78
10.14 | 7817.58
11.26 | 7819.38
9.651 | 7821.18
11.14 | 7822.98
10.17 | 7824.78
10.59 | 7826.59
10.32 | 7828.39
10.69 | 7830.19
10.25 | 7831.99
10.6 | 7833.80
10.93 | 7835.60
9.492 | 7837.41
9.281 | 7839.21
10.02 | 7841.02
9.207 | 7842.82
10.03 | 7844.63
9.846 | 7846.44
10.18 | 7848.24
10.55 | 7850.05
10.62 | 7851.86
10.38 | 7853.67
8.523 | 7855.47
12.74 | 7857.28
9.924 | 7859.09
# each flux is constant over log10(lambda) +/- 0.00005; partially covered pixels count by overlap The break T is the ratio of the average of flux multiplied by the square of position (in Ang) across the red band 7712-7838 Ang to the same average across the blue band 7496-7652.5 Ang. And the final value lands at 1.0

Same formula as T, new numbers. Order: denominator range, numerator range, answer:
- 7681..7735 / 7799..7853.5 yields 1.17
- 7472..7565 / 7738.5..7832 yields 1.05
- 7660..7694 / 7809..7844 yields 1.16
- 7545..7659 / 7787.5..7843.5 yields 1.07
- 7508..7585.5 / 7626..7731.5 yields 0.95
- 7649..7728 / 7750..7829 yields 1.12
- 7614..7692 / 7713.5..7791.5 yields 1.03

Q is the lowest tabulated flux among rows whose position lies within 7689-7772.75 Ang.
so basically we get 5.828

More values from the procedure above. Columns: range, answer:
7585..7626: 6.241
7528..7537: 9.25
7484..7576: 7.993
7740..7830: 7.525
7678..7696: 7.54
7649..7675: 9.074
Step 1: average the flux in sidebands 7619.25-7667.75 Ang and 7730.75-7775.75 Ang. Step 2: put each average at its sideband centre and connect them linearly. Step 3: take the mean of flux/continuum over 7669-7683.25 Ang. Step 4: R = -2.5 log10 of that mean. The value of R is 0.115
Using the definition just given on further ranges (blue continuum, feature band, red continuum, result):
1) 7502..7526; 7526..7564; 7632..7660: 0.01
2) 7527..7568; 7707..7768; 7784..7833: 0.04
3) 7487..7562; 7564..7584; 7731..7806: 0.06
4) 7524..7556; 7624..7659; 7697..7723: -0.03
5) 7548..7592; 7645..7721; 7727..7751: 0.08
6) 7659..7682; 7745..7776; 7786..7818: -0.05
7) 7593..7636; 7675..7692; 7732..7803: 0.18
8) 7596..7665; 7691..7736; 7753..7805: 0.09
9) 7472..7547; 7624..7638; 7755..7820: 0.02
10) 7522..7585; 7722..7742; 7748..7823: 0.05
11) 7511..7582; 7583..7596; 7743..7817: -0.05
